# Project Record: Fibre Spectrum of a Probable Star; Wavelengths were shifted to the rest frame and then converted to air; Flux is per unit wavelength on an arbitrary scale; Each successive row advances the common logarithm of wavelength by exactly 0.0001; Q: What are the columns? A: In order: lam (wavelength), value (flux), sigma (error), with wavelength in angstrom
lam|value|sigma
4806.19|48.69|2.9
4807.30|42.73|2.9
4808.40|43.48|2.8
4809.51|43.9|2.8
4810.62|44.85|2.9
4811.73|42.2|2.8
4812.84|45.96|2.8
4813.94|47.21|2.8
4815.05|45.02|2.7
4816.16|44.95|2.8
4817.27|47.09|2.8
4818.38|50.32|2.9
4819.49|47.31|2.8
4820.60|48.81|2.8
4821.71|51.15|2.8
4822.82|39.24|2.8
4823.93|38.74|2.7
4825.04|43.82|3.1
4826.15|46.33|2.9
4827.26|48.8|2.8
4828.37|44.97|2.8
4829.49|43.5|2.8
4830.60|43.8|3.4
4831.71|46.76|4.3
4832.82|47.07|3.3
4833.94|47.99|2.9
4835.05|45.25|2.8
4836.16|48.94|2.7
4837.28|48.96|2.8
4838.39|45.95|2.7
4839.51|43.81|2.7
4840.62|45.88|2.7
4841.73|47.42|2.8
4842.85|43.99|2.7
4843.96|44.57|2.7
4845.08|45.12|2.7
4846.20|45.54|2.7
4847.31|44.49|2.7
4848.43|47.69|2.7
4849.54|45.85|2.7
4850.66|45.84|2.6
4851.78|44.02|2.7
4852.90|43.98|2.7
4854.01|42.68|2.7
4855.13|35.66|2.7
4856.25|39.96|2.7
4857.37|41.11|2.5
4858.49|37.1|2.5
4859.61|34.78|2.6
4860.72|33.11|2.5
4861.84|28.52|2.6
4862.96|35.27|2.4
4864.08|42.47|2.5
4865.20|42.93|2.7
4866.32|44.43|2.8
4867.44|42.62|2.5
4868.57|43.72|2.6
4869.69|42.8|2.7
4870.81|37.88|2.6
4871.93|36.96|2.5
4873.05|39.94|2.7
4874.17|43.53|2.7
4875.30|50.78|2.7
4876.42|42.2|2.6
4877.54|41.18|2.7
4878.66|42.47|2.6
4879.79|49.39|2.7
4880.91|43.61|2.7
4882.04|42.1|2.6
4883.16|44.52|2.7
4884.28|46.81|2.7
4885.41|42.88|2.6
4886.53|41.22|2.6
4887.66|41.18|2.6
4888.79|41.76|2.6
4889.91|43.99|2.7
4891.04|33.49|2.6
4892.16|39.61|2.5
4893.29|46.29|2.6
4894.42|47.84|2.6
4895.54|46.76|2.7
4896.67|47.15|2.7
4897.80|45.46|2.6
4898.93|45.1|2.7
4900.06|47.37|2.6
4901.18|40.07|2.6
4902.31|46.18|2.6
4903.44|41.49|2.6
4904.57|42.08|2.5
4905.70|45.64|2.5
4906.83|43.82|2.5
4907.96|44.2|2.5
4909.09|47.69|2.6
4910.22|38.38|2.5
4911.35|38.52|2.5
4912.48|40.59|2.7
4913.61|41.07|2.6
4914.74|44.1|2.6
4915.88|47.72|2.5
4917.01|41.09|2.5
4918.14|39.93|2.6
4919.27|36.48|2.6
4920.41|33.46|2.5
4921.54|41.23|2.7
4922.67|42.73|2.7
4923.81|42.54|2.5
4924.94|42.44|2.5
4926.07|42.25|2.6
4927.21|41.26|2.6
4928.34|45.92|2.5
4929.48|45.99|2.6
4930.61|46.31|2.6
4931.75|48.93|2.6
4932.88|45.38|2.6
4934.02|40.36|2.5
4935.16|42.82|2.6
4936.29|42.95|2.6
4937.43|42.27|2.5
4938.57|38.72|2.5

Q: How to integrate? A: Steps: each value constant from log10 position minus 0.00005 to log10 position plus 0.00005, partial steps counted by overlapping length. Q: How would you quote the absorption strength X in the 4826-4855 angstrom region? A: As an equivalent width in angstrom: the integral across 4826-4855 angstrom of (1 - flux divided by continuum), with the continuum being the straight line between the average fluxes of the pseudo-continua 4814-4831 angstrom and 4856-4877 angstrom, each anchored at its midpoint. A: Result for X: -1.5 angstrom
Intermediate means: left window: 45.6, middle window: 45.6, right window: 40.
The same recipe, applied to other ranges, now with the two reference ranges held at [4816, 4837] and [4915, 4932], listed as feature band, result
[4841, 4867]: 2.0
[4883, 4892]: 0.4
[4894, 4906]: -0.5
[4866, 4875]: 0.6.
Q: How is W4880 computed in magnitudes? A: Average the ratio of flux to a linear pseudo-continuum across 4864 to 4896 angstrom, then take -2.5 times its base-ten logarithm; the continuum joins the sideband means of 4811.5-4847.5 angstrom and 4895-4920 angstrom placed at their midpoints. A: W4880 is 0.029 mag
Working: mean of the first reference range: 45.8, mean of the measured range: 42.9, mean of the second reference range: 43.1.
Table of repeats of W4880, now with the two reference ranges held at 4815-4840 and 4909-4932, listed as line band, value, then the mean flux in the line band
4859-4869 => 0.15 mag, 38.6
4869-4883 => 0.03 mag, 42.8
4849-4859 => 0.08 mag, 41.8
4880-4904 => -0.01 mag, 43.7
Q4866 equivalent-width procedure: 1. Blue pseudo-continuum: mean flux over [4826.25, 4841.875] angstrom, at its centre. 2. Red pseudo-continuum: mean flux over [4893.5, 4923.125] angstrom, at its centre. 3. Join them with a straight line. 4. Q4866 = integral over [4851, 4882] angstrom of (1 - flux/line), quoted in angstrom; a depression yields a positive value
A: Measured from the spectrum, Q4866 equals 2.7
